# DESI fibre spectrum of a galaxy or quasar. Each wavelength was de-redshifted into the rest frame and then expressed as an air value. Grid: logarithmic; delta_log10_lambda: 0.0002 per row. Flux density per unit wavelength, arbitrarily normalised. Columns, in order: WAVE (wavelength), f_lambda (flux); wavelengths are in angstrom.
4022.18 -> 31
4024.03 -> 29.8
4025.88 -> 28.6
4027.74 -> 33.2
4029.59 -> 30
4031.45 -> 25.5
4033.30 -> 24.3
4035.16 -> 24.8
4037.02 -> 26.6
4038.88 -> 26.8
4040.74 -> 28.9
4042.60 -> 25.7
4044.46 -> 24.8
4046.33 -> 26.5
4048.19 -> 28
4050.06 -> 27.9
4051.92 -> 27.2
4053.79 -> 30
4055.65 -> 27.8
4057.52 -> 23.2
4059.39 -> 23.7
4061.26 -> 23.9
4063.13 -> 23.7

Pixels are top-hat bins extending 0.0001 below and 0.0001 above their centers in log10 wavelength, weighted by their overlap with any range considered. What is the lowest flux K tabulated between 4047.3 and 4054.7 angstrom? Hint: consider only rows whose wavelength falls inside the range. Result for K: 27.2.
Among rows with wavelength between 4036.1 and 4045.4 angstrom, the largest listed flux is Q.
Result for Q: 28.9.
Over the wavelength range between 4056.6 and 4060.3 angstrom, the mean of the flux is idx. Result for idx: 23.4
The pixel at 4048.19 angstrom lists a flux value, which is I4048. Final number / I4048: 28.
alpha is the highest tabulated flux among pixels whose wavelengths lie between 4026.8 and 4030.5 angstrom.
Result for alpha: 33.2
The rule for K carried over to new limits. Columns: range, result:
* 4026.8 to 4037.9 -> 24.3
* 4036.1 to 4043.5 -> 25.7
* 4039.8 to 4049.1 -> 24.8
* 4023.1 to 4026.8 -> 28.6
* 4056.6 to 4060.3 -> 23.2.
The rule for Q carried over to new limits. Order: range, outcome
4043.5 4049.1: 28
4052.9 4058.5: 30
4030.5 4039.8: 26.8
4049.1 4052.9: 27.9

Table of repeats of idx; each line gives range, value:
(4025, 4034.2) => 28.3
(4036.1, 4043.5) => 27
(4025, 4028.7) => 30.9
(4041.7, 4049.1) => 26.2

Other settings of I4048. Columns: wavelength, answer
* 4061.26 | 23.9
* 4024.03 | 29.8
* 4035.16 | 24.8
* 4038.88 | 26.8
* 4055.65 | 27.8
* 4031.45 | 25.5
